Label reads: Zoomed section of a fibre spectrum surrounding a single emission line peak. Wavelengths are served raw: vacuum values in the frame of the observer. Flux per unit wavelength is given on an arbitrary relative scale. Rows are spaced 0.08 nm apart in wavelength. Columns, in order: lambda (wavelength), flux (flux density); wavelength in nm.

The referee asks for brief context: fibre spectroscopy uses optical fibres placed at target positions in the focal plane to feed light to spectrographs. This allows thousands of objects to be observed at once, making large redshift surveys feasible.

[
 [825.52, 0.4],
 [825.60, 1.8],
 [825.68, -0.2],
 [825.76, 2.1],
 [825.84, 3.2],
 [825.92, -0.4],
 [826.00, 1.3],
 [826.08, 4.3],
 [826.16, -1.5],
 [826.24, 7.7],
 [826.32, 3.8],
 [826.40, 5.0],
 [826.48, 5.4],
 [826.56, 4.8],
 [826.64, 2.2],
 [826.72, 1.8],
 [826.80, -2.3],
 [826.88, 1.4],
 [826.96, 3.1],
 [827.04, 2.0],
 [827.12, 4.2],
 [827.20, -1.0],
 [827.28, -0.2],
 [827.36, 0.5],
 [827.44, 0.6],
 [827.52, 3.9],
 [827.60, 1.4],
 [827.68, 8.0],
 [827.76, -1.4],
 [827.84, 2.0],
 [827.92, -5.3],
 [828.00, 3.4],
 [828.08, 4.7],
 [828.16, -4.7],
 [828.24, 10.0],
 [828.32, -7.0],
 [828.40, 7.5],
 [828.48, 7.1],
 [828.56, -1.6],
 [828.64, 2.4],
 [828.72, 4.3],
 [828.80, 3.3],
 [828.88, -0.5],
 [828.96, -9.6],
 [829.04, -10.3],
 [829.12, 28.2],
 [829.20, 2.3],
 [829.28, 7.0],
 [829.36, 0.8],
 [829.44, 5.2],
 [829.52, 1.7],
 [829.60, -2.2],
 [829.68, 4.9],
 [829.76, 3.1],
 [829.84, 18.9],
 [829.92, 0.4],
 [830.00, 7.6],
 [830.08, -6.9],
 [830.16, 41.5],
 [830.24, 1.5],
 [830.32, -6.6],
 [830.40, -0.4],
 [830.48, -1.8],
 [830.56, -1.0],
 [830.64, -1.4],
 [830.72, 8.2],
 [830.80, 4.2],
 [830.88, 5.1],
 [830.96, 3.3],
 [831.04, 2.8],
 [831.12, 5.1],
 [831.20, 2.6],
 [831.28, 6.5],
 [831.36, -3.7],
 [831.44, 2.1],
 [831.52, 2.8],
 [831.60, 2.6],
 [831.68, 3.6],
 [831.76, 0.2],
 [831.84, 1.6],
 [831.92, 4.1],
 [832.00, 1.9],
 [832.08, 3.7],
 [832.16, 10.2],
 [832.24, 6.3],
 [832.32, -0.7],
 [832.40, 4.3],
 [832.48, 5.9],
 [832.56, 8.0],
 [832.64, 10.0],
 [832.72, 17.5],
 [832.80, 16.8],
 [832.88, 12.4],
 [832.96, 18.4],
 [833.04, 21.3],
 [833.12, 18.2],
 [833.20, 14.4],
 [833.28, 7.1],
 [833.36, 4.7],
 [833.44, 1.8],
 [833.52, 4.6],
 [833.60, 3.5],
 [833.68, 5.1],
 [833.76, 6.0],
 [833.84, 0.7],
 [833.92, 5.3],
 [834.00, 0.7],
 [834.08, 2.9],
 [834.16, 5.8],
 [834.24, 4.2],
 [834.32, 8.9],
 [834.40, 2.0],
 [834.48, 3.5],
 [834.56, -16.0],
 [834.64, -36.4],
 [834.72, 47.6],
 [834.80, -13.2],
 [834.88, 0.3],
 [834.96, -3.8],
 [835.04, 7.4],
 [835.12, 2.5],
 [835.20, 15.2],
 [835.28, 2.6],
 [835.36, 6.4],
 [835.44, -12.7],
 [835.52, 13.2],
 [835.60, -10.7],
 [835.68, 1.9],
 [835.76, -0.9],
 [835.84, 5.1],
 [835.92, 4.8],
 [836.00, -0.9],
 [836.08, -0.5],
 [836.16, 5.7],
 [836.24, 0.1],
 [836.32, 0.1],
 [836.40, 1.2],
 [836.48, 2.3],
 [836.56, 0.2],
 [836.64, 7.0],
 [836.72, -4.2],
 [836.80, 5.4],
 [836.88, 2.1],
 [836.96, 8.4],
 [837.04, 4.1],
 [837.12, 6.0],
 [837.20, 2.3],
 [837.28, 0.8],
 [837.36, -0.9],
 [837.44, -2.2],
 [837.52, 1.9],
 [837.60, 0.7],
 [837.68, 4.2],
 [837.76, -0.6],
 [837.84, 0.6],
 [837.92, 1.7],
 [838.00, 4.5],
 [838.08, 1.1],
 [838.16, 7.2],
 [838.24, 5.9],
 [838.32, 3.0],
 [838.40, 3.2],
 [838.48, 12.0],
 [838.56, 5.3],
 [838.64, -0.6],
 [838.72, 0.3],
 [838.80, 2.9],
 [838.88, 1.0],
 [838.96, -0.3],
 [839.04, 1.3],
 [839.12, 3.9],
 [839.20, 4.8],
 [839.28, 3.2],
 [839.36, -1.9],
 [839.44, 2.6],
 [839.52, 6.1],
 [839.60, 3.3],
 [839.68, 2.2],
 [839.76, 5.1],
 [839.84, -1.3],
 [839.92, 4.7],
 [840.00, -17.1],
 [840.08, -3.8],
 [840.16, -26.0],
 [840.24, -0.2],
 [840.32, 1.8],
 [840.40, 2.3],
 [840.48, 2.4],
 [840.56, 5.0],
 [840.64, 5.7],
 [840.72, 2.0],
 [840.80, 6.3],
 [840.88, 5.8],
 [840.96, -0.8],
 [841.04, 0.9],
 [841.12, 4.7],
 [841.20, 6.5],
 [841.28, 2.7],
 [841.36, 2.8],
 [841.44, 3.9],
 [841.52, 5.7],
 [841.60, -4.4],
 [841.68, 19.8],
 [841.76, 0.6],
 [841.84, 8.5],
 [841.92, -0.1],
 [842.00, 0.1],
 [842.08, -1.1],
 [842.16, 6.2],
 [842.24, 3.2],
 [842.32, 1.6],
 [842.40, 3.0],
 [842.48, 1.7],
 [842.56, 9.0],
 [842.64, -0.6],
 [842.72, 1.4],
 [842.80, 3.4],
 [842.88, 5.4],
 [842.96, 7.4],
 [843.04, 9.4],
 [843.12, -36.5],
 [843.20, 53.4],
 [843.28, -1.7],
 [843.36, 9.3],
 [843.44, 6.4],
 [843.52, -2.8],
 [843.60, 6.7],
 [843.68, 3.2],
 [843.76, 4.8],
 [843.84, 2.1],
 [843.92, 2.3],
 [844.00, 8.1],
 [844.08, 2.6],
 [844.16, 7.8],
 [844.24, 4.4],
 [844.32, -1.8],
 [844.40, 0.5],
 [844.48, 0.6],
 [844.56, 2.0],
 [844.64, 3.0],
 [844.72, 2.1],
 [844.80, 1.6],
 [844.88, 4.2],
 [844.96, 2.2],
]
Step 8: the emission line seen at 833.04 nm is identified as H-beta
